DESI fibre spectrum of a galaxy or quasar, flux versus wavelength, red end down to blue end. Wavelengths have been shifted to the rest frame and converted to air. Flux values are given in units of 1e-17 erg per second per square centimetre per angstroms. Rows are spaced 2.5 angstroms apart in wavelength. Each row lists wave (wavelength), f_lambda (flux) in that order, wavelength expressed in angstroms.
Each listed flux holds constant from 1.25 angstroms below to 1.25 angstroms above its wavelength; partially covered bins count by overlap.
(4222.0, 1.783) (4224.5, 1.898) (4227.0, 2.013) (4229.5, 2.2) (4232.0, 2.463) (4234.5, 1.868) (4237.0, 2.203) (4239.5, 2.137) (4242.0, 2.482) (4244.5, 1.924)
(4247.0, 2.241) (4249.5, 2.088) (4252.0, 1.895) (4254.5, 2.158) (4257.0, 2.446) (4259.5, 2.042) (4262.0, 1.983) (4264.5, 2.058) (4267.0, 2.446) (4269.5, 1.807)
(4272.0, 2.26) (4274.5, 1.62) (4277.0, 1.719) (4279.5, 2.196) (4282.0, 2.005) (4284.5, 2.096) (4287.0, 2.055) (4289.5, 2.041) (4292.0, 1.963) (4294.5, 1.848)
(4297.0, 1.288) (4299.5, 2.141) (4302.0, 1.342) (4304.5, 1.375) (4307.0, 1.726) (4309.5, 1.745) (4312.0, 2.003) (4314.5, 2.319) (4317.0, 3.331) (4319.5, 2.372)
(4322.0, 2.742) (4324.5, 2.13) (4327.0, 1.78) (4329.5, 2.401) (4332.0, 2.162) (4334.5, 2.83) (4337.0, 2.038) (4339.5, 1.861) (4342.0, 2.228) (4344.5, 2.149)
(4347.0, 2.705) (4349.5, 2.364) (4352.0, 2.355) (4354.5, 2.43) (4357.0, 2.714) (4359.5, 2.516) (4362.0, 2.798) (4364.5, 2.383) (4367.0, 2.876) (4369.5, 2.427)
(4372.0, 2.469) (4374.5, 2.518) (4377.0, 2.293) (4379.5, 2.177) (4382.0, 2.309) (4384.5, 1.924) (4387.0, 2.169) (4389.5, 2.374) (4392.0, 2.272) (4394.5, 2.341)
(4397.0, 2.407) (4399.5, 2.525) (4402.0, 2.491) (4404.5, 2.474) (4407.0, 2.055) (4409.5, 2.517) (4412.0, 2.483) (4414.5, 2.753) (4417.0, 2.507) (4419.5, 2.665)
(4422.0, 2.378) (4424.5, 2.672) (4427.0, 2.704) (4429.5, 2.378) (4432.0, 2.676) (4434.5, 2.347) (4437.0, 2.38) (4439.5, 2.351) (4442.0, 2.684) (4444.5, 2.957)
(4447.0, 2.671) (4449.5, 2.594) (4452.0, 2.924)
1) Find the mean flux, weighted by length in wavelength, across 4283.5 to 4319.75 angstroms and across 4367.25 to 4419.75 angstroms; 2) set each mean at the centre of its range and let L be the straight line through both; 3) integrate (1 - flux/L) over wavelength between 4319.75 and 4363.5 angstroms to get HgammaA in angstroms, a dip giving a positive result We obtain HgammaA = -4.3 angstroms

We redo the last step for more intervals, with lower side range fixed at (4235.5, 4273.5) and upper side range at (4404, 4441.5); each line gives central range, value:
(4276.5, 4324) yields 4.6 angstroms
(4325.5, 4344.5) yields 1.0 angstroms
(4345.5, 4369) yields -2.1 angstroms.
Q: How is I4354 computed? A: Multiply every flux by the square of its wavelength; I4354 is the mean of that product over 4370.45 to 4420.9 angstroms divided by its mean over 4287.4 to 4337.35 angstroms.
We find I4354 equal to 1.2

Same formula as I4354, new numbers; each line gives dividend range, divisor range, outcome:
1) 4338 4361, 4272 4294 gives 1.24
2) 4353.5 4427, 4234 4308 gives 1.31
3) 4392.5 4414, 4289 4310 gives 1.49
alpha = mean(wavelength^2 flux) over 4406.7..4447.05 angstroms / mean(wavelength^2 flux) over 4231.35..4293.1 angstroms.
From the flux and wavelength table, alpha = 1.3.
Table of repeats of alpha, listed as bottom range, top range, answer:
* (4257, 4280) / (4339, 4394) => 1.23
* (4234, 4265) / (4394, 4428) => 1.27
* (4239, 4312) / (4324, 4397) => 1.24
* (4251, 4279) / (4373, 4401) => 1.19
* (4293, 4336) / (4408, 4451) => 1.30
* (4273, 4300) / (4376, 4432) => 1.34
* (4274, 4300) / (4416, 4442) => 1.41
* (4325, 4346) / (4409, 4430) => 1.22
